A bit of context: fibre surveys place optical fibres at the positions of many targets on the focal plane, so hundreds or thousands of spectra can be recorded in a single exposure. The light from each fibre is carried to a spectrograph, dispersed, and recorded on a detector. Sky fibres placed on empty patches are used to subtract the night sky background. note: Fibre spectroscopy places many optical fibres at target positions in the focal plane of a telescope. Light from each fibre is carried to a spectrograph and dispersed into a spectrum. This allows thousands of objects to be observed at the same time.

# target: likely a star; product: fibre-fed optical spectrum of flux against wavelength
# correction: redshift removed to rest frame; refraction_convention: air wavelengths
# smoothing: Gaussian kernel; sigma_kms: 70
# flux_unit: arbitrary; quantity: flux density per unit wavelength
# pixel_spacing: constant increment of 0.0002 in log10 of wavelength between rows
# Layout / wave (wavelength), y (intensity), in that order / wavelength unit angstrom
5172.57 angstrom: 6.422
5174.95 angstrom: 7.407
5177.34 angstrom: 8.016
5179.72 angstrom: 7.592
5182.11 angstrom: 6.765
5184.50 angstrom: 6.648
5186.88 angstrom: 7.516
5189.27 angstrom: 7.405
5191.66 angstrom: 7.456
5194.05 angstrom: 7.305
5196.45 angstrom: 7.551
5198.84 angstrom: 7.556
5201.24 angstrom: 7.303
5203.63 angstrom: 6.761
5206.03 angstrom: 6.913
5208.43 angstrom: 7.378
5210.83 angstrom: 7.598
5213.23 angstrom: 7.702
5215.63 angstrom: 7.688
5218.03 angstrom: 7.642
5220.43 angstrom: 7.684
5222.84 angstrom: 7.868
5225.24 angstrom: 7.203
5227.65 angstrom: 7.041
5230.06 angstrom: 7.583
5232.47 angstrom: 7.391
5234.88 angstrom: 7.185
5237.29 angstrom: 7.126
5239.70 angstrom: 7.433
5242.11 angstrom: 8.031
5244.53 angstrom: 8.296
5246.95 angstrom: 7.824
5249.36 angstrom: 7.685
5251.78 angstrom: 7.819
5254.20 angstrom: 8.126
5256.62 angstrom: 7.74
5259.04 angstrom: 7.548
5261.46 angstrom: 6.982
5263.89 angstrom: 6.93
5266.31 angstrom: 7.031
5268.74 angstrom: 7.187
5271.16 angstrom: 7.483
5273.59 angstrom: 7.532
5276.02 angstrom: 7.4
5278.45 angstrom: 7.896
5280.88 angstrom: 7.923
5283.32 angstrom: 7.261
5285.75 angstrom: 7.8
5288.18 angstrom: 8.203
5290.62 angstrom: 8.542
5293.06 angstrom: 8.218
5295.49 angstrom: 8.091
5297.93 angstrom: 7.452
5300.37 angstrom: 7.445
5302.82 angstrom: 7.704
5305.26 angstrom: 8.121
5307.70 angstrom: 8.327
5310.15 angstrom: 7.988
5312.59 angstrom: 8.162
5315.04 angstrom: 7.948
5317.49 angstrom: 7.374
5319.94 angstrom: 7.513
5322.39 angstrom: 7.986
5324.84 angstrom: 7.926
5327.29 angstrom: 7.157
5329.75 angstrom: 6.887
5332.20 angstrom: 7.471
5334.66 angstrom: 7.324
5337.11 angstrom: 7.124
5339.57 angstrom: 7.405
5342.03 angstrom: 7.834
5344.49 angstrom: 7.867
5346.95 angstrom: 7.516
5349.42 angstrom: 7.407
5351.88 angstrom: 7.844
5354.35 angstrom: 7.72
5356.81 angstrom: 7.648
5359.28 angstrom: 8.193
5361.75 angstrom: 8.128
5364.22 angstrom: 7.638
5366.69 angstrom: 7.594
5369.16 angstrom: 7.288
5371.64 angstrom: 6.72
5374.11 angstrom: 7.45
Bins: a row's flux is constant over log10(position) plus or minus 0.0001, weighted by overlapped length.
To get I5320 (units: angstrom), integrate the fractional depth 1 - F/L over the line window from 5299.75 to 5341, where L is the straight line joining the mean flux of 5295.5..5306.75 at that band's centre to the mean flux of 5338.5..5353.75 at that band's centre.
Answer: 0.3 angstrom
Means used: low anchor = 7.74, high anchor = 7.65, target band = 7.64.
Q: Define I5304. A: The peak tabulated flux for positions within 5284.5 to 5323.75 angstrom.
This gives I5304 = 8.542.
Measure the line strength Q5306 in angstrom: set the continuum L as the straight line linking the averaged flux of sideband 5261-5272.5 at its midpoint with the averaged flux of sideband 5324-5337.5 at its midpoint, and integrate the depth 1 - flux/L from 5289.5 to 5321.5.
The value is -3.0 angstrom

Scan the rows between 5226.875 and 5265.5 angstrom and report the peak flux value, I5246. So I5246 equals 8.296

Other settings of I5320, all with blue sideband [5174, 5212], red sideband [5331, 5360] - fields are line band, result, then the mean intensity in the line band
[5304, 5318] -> -0.9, 8.02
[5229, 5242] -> 0.0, 7.4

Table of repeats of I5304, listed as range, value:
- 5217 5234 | 7.868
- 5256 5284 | 7.923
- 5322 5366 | 8.193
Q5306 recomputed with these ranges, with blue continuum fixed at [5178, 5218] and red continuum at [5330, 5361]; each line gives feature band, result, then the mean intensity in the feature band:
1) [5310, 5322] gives -0.39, 7.79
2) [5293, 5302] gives -0.27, 7.74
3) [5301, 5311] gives -0.63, 8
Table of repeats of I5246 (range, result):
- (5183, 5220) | 7.702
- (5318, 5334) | 7.986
